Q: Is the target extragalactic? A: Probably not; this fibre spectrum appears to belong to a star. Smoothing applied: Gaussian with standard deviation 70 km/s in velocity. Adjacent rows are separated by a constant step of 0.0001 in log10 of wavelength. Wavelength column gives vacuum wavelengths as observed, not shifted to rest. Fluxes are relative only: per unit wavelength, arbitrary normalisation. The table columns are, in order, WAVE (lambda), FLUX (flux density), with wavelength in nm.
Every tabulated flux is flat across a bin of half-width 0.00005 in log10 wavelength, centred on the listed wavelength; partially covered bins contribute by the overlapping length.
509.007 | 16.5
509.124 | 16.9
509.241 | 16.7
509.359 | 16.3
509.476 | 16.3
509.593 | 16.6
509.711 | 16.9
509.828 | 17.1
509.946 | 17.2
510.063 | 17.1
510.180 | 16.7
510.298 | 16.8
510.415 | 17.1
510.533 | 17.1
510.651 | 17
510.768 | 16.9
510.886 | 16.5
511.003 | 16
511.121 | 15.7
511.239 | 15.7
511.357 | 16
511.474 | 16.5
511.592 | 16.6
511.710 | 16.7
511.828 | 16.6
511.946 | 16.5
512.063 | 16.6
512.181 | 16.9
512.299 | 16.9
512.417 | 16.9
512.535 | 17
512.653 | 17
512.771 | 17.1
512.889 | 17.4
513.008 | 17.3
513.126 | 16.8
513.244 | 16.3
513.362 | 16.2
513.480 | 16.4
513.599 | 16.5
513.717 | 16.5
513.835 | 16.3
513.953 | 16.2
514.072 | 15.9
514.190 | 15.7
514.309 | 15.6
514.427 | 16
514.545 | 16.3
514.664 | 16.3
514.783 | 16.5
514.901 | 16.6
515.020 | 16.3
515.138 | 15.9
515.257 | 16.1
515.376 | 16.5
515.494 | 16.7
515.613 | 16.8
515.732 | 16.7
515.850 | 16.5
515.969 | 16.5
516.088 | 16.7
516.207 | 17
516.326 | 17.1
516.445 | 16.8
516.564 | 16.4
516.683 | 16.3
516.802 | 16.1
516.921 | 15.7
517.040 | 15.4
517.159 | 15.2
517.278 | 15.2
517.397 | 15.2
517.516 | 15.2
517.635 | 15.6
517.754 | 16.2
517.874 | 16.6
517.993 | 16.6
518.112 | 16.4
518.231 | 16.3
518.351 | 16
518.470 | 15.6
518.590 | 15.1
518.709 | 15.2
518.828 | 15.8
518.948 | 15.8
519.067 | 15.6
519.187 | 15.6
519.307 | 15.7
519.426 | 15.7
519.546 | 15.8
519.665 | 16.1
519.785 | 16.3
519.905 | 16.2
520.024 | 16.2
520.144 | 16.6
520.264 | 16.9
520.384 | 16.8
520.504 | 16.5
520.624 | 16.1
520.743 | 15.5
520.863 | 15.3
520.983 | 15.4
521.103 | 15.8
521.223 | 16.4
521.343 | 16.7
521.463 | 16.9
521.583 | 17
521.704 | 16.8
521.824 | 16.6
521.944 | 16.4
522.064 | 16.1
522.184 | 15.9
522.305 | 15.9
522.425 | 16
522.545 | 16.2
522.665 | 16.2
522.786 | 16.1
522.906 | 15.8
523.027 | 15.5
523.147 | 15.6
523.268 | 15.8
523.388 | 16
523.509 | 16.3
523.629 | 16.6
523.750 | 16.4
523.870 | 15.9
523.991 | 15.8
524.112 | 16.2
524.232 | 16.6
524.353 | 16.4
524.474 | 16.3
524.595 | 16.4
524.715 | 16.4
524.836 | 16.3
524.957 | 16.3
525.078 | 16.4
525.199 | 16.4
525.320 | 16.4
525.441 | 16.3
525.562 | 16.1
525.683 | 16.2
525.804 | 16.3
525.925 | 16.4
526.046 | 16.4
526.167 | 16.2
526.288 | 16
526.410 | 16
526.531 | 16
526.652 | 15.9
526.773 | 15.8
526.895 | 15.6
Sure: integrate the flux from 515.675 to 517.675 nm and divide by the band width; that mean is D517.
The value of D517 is 16.1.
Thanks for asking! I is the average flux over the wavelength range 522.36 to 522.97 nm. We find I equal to 16.1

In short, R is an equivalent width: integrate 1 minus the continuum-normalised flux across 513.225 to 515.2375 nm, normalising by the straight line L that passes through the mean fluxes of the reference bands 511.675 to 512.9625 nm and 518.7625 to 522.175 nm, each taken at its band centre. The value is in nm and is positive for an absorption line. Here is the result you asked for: 0.06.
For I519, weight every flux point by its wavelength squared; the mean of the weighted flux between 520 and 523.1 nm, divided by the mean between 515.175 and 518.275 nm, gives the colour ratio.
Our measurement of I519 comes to 1.02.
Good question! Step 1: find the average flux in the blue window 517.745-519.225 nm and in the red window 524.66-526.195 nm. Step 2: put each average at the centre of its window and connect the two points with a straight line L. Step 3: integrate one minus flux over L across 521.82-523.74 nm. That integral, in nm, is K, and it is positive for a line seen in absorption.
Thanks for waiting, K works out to 0.01 nm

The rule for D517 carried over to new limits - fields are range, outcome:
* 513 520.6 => 16.2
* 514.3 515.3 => 16.2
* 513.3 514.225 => 16.2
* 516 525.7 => 16.1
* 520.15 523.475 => 16.2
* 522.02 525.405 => 16.2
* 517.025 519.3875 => 15.7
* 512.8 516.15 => 16.4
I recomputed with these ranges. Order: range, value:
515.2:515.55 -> 16.4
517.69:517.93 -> 16.3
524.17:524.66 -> 16.4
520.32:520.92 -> 16.1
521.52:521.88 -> 16.8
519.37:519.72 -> 15.9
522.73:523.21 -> 15.7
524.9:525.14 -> 16.3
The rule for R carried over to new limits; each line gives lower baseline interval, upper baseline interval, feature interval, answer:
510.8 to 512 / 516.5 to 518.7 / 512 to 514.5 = -0.061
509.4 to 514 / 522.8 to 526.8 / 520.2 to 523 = 0.012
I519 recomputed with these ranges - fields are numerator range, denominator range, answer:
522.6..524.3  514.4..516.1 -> 1.01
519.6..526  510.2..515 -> 1.02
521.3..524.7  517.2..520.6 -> 1.03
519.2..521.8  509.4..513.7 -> 1.01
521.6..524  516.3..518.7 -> 1.03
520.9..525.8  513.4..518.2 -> 1.03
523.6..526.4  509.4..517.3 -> 1.03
